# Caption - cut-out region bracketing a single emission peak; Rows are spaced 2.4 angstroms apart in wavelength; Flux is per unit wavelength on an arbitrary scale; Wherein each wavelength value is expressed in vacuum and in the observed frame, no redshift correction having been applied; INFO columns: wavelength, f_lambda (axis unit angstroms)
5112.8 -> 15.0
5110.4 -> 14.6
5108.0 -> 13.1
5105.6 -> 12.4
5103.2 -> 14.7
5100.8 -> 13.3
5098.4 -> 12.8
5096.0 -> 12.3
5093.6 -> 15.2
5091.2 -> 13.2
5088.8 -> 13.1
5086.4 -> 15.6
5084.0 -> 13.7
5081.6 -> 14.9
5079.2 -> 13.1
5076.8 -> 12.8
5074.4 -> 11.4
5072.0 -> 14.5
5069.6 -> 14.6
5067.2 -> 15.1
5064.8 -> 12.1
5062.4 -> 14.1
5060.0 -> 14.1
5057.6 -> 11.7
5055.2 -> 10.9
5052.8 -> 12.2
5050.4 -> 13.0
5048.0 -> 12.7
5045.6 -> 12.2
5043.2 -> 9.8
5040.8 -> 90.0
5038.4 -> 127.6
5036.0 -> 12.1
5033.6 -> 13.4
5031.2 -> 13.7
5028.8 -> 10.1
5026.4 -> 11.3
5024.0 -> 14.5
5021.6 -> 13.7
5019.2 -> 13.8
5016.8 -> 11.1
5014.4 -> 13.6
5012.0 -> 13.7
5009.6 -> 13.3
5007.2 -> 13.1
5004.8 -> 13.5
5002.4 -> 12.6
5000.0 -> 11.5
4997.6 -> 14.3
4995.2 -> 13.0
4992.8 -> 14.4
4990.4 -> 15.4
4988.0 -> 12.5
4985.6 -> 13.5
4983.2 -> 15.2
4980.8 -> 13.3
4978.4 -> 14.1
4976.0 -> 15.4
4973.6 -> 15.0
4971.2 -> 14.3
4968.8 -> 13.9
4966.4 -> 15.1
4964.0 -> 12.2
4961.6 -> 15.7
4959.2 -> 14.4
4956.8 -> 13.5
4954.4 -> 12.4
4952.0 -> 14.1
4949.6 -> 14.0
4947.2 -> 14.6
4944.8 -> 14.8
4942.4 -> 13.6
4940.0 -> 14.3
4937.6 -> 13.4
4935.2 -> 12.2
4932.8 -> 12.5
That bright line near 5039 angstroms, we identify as H-beta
